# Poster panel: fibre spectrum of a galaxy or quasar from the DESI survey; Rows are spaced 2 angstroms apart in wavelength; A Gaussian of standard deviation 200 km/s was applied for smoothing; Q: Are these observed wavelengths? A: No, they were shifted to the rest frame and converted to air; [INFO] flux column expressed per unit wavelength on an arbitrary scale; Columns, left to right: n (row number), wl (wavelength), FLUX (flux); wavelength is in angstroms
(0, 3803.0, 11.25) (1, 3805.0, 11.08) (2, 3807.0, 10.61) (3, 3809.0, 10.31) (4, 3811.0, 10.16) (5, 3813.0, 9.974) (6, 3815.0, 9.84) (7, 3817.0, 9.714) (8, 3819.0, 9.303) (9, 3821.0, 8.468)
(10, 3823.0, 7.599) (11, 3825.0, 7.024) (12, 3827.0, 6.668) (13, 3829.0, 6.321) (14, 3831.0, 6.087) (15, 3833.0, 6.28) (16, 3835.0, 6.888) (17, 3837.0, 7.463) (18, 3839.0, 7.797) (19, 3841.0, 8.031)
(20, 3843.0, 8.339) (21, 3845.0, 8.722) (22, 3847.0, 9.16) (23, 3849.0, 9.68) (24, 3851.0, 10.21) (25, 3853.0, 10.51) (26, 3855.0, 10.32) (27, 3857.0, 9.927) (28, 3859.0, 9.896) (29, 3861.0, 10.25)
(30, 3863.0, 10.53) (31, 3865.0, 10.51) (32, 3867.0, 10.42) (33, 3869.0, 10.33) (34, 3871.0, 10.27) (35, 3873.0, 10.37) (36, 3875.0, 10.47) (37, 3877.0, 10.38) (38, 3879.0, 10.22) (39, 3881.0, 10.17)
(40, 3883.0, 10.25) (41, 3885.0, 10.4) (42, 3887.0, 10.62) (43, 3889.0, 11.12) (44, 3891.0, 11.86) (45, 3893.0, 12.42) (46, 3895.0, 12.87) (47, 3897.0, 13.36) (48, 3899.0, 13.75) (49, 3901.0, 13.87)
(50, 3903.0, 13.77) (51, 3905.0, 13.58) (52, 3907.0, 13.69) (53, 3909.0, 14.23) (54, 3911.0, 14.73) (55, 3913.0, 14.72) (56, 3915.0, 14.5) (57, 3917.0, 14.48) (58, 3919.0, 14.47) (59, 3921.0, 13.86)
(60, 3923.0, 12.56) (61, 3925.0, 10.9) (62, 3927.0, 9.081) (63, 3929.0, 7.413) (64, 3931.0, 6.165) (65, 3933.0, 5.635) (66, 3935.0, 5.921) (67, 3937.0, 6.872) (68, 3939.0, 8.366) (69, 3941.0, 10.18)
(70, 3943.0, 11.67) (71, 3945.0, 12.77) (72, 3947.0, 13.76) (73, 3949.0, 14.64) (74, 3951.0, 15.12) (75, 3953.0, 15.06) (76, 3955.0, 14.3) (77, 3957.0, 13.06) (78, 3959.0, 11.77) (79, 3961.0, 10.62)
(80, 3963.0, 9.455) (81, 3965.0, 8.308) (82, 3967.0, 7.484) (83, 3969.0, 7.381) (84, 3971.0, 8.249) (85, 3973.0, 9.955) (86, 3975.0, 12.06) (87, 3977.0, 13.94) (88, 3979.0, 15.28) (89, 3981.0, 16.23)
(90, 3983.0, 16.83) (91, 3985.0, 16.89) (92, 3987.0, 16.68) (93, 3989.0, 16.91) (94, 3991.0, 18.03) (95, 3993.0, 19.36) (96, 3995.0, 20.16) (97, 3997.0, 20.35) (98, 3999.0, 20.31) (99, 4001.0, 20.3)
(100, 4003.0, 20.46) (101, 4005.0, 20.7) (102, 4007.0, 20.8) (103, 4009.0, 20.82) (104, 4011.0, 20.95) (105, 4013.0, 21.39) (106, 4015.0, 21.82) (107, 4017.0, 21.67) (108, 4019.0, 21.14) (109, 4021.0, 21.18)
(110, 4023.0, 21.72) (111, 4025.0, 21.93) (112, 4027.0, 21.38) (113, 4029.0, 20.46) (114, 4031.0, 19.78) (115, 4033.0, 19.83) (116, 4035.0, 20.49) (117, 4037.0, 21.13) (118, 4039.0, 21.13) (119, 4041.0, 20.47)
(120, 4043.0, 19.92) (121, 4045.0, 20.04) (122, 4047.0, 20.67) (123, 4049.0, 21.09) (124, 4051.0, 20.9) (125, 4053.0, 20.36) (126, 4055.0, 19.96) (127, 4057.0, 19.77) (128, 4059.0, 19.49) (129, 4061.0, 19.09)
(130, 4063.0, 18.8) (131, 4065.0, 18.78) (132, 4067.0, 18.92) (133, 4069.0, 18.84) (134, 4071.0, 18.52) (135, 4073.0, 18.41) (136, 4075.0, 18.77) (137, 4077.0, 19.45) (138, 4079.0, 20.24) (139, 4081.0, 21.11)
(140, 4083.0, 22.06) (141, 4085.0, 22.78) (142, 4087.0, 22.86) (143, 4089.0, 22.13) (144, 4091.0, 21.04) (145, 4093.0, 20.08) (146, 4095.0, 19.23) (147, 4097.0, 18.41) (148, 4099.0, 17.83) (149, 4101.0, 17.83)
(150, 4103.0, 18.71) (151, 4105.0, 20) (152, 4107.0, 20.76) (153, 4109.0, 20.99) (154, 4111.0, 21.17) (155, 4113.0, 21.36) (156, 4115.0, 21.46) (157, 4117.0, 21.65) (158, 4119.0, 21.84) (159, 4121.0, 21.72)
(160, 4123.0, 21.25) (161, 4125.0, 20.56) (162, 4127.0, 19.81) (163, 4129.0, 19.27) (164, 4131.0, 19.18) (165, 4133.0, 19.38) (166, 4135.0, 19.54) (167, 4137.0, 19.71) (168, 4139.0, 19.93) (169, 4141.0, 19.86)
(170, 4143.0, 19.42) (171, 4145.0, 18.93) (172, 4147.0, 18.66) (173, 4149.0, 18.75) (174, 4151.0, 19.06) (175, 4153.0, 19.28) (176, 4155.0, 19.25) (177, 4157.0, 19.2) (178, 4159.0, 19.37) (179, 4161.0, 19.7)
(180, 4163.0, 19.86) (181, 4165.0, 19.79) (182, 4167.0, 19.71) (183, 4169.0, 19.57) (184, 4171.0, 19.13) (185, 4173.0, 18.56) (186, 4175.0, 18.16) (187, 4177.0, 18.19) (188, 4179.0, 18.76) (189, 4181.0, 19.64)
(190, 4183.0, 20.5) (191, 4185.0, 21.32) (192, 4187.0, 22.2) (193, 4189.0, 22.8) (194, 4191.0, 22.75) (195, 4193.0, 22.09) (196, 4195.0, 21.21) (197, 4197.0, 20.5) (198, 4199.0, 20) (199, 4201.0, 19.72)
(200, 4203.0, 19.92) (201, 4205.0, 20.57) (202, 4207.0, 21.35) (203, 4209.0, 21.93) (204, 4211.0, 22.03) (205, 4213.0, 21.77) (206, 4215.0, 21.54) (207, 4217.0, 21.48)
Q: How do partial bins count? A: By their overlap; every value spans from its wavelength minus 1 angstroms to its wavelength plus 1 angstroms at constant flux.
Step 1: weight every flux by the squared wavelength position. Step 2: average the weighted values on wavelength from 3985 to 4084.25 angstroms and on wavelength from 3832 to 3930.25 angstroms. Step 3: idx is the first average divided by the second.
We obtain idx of 2.0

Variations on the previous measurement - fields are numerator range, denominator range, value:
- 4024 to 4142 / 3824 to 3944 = 2.15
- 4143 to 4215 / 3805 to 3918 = 2.26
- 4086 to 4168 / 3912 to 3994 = 1.78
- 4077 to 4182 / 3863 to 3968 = 1.93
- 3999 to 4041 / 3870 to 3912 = 1.86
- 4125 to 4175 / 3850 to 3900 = 2.05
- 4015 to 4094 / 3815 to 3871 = 2.58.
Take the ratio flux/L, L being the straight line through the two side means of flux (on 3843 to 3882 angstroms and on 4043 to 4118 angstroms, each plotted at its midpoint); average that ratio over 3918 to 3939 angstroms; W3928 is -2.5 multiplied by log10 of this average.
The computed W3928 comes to 0.372 mag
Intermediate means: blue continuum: 10.1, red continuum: 20.1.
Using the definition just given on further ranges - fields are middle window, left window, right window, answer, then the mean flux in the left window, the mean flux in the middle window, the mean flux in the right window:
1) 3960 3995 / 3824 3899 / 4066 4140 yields 0.114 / 9.68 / 13.4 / 20.2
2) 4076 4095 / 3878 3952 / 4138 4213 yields -0.228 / 11.7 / 21.2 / 20.1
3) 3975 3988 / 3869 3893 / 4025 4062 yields 0.067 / 10.6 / 15.7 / 20.4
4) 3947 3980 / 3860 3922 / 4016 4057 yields 0.361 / 12.1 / 11.7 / 20.7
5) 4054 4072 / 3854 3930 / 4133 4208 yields -0.144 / 11.8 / 19.1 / 19.9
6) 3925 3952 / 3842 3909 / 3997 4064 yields 0.458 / 11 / 9.86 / 20.6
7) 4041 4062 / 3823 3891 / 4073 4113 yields -0.103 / 9.28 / 20.1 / 20.3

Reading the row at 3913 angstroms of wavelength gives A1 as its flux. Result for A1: 14.72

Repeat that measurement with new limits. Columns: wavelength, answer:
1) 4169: 19.57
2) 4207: 21.35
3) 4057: 19.77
